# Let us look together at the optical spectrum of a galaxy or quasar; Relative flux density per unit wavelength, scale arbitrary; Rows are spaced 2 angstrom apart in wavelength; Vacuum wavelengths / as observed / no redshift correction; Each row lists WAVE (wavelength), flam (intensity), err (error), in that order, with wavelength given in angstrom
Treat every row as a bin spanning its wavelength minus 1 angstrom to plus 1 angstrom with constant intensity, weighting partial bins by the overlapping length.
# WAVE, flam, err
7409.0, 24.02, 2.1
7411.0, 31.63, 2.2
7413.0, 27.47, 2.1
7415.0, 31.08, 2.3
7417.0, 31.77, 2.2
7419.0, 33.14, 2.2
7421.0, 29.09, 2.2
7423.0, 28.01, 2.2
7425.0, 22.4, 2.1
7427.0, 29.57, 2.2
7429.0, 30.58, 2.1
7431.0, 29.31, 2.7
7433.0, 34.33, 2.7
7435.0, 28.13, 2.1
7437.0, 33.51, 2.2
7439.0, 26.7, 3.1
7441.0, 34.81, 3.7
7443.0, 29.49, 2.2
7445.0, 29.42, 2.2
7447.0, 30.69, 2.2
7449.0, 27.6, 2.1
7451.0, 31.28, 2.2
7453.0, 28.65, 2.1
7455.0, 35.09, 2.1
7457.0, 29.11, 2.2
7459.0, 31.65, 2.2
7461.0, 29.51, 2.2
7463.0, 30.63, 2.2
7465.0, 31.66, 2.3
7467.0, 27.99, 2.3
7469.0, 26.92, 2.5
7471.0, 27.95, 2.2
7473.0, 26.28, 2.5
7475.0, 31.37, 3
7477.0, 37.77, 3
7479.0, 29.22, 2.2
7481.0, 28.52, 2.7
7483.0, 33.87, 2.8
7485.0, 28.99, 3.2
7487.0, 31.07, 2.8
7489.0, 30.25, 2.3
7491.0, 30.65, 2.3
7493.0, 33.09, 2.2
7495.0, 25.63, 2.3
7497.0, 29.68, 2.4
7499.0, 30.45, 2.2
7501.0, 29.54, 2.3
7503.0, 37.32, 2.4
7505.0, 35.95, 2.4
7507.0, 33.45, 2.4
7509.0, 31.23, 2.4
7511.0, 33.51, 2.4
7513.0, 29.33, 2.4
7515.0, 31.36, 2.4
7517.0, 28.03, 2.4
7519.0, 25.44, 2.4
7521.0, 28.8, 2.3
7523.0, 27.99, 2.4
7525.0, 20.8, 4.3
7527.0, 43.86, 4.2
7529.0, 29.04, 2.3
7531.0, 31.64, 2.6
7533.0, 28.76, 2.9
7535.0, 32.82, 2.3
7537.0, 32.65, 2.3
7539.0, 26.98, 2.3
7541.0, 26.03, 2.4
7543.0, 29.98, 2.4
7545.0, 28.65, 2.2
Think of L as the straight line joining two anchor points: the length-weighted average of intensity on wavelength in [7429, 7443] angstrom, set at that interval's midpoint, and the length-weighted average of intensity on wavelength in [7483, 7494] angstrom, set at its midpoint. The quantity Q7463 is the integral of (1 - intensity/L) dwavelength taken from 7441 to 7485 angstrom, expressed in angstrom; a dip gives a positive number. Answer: 1.0 angstrom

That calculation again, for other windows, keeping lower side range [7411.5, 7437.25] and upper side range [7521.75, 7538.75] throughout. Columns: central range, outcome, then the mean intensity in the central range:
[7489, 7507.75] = -0.7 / 31.6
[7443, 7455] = 0.0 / 30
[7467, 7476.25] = 0.6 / 28.4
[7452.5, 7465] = -0.3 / 30.9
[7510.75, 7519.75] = 0.4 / 29.3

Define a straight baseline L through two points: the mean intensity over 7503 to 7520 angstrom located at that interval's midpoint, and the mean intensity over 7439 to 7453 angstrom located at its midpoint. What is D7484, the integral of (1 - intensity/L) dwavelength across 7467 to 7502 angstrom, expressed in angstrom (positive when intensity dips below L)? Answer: 0.99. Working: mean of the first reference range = 30.1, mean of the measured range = 30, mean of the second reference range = 31.4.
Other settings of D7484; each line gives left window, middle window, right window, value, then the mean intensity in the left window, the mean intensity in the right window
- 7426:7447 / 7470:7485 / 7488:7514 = 0.3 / 30.6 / 31.5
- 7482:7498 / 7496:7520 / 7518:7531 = -1.1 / 30.4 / 29.5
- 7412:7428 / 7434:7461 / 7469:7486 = -0.7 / 29.1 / 30.3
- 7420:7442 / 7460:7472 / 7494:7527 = 0.3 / 29.7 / 30.3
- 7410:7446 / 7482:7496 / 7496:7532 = 0.1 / 30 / 31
